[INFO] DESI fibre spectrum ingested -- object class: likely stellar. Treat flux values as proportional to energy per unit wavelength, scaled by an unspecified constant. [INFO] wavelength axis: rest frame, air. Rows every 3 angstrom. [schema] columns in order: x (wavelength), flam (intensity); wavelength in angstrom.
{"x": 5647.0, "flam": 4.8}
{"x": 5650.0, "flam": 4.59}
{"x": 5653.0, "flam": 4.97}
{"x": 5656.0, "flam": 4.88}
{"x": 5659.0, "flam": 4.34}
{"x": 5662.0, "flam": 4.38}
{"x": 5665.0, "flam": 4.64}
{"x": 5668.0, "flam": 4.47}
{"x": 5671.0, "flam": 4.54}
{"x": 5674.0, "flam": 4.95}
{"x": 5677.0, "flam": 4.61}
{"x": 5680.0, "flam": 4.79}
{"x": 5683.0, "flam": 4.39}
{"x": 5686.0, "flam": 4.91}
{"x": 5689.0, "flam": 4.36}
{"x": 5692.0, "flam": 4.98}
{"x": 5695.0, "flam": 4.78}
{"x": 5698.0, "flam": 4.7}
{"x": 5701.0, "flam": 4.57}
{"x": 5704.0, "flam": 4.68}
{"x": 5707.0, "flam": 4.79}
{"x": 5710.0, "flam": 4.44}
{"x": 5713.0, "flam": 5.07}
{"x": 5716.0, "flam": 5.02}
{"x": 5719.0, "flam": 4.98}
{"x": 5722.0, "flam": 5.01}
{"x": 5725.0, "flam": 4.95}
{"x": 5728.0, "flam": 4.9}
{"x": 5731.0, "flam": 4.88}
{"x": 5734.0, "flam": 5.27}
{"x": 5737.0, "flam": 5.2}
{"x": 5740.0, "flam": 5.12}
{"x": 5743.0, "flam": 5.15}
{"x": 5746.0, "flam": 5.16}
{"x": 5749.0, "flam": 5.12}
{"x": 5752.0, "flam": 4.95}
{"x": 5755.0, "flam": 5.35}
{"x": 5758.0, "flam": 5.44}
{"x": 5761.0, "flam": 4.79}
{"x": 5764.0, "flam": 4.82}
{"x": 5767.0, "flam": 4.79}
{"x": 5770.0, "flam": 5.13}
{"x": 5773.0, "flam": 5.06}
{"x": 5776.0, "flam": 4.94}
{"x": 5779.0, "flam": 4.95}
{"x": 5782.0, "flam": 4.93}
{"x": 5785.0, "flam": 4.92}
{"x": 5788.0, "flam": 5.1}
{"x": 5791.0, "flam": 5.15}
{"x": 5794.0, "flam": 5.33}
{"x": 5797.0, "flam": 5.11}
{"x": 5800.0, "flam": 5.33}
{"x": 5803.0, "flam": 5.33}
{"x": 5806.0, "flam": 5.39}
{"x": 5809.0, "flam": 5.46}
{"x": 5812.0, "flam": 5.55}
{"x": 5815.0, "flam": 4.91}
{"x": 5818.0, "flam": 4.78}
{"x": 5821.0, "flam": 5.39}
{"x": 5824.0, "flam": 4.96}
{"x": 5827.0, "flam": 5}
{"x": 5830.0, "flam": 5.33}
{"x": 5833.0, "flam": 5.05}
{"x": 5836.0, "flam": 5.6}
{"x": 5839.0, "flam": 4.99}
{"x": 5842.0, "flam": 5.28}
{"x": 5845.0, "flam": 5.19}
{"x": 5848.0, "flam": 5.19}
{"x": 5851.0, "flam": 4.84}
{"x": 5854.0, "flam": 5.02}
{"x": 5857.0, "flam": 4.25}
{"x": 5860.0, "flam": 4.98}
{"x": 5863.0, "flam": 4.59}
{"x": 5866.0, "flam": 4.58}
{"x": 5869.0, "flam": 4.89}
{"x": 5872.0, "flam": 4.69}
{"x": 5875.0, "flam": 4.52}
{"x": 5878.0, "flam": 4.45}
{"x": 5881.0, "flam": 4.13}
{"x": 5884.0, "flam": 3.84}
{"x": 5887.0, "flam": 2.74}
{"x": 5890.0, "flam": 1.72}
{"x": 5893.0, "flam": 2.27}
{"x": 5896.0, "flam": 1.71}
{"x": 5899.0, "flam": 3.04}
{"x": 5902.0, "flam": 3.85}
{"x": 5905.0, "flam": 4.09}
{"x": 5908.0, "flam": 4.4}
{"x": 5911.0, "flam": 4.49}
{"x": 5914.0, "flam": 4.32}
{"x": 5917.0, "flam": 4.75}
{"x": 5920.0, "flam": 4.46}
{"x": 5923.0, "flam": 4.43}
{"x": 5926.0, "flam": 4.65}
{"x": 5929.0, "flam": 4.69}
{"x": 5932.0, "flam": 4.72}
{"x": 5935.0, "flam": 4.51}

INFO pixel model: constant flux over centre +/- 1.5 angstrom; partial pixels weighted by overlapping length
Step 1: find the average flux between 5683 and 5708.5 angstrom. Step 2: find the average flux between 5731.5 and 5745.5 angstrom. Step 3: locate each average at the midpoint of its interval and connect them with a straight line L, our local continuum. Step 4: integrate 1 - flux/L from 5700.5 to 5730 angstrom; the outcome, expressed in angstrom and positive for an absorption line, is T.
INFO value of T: 0.4 angstrom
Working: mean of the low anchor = 4.7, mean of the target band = 4.85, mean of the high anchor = 5.16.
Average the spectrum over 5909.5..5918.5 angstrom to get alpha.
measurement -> 4.52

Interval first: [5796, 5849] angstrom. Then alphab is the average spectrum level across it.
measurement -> 5.21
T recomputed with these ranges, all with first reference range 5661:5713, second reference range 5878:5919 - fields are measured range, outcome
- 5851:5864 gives -3.4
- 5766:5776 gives -1.9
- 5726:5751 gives -4.0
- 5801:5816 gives -5.0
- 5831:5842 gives -3.9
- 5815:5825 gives -2.7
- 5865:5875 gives -2.7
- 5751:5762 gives -2.2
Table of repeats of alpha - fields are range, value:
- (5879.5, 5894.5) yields 2.94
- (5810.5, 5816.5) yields 5.23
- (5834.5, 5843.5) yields 5.29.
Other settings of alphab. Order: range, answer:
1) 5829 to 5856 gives 5.15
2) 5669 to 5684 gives 4.66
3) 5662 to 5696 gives 4.66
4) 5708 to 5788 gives 5.01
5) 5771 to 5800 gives 5.07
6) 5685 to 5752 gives 4.91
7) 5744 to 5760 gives 5.19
